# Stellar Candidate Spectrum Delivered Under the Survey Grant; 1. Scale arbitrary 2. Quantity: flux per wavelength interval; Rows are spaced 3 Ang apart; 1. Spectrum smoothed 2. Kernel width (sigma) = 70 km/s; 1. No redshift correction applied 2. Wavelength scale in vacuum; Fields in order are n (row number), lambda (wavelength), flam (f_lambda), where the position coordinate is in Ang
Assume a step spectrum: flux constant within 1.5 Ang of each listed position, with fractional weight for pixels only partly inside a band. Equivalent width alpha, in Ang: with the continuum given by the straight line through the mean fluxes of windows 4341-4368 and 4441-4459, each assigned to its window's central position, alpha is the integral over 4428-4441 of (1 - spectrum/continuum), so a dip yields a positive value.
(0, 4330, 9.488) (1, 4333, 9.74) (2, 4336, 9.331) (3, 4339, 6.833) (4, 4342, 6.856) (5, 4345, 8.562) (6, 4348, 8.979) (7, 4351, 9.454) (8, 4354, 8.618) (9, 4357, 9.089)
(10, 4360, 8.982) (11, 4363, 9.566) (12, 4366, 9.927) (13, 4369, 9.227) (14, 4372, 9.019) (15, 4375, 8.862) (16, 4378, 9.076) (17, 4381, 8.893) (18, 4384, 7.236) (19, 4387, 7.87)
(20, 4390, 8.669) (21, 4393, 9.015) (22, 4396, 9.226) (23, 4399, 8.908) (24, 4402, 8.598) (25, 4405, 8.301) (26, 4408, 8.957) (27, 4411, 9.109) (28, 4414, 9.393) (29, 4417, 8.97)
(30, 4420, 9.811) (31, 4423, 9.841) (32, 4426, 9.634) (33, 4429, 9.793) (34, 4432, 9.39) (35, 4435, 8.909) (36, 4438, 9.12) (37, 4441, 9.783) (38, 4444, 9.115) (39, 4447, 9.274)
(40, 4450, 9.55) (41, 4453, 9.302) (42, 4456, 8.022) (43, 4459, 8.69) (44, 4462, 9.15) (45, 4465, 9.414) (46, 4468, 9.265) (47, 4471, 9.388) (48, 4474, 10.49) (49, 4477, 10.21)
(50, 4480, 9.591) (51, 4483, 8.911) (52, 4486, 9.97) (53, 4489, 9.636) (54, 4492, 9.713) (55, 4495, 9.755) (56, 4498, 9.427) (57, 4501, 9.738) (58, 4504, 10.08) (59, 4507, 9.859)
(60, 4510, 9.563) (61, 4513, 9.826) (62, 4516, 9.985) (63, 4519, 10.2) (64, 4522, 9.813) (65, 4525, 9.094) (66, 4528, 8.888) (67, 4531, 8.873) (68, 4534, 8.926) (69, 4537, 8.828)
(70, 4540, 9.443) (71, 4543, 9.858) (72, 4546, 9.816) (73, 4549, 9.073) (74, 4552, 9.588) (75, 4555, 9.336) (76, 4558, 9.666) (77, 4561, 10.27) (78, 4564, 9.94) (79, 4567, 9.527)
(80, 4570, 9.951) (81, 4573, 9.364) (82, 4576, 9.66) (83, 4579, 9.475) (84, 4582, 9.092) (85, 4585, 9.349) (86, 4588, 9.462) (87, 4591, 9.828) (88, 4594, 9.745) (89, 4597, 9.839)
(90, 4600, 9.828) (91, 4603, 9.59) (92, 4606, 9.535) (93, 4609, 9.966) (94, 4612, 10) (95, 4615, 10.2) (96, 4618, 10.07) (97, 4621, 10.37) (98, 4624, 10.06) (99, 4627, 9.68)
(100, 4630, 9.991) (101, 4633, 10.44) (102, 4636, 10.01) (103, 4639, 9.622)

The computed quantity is -0.4 Ang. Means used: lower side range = 8.94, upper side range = 9.08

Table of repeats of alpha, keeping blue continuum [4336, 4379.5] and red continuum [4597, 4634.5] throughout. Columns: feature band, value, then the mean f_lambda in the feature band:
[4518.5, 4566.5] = 0.90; 9.46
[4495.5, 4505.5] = -0.31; 9.75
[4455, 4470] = 0.53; 8.95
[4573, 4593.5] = 0.72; 9.48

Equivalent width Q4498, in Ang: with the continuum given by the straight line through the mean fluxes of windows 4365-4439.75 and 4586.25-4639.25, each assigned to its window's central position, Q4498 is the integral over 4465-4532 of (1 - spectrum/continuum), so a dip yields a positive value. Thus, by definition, -1.6 Ang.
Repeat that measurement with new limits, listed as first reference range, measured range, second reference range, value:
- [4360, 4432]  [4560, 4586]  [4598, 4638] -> 0.4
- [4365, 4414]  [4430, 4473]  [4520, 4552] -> -0.8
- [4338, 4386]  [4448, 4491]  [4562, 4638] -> -0.9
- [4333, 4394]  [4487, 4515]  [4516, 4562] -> -1.3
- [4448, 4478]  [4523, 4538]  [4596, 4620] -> 1.0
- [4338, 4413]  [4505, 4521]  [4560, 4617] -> -0.9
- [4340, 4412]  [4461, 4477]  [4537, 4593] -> -0.8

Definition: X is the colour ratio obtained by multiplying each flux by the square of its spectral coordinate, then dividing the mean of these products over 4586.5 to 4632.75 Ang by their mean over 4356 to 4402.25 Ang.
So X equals 1.23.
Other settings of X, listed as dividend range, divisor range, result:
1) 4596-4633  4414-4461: 1.16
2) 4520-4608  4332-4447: 1.15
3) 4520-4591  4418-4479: 1.05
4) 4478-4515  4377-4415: 1.16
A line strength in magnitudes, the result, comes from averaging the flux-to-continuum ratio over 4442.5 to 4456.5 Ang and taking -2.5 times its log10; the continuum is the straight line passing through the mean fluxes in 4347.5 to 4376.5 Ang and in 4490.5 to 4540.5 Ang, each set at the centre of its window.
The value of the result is 0.030 mag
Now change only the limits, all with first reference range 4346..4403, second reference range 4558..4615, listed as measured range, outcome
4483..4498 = -0.04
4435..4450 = -0.02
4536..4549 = 0.01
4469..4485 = -0.05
